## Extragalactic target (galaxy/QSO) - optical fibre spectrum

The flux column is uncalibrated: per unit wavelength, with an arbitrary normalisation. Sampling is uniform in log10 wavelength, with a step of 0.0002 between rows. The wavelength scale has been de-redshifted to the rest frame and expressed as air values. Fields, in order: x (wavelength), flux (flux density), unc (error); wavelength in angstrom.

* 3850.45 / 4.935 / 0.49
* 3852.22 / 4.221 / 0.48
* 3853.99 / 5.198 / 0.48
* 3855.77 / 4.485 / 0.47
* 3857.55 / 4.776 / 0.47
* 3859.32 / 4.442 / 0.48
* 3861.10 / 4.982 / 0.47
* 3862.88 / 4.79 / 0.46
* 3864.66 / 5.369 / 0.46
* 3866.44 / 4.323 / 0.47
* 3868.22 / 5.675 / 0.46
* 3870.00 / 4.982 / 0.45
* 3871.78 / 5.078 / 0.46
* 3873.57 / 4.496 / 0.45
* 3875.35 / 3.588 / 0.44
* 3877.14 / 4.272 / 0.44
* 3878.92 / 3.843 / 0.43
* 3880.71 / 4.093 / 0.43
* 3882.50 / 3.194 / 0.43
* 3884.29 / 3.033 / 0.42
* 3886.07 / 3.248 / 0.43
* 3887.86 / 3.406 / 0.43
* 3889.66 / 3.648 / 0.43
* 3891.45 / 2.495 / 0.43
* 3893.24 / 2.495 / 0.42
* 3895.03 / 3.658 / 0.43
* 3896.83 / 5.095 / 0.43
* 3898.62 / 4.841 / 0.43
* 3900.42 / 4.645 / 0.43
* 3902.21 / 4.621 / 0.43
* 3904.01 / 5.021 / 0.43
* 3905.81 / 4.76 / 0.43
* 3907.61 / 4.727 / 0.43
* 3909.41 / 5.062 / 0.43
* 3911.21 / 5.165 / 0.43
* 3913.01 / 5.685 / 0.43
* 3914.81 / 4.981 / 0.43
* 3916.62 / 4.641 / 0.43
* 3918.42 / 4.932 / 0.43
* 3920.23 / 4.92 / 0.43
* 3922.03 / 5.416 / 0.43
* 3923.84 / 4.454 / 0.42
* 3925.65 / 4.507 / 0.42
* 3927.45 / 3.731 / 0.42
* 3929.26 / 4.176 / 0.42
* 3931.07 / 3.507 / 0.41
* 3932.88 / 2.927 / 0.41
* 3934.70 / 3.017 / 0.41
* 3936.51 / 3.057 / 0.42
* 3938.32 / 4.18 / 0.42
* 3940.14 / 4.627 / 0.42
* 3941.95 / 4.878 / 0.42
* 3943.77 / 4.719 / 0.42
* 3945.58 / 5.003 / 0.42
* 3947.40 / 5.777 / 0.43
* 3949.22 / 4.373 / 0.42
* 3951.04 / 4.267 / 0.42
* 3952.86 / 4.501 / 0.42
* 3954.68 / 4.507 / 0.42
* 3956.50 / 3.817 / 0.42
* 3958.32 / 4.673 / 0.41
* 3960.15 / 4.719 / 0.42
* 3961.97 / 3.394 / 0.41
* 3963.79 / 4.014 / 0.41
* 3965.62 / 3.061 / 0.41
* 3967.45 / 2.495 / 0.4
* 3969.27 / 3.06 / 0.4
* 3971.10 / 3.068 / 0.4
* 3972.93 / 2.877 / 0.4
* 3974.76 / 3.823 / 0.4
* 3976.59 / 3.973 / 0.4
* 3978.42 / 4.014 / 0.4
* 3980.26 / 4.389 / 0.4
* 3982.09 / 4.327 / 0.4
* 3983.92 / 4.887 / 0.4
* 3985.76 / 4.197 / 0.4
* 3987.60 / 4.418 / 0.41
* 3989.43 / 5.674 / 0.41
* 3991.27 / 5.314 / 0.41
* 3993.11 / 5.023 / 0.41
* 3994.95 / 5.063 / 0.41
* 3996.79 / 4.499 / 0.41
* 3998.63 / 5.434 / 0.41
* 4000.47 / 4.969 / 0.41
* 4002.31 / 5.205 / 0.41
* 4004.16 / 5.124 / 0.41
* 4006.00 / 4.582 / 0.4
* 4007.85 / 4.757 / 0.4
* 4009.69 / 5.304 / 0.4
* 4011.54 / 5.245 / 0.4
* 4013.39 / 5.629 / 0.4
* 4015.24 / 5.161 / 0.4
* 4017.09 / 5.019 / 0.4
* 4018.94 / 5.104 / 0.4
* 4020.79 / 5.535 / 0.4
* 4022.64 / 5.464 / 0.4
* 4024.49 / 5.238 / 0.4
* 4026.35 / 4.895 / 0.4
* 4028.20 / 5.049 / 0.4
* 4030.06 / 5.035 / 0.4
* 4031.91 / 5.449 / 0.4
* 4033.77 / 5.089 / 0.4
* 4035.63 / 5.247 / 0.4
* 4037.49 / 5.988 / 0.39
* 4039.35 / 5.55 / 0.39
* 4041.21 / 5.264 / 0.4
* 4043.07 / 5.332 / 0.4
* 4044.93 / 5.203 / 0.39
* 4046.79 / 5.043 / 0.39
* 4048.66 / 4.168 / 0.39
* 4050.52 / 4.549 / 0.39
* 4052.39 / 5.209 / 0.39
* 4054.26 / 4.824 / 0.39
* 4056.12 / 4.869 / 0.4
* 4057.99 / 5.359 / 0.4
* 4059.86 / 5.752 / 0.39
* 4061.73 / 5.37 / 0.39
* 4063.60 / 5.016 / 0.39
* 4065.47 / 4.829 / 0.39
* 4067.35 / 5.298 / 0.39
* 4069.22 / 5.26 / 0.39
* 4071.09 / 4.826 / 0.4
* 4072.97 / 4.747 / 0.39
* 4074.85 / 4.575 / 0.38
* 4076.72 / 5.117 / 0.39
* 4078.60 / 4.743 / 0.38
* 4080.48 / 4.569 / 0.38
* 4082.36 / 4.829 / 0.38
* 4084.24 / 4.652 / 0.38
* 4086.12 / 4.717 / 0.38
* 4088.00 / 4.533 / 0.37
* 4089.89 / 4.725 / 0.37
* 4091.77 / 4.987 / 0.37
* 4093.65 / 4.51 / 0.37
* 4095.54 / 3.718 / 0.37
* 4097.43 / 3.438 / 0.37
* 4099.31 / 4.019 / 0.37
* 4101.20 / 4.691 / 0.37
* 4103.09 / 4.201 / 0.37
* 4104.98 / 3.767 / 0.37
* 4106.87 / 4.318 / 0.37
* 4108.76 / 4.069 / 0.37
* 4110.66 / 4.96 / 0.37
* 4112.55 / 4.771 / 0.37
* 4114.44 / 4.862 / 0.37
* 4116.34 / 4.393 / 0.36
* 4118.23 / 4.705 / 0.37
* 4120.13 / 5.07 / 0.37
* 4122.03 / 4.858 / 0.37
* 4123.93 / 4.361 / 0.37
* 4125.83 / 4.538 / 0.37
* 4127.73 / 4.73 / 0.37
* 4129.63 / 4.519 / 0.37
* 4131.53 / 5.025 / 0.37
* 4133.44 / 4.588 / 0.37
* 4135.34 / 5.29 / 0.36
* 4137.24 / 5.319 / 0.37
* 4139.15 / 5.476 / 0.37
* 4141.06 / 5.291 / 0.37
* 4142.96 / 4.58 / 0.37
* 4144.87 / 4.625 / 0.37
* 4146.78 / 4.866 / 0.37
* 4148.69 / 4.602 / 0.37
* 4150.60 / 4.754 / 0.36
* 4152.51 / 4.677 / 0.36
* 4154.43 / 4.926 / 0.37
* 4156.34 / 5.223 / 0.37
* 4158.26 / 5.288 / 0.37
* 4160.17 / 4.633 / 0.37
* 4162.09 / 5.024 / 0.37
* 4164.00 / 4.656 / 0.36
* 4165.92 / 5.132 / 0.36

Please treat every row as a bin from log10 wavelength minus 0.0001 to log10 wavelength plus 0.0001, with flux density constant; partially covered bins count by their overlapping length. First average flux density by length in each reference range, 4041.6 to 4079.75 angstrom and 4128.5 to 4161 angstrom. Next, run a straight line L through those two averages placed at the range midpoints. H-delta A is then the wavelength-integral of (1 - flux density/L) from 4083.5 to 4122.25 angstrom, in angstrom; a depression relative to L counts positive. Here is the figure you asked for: 3.9 angstrom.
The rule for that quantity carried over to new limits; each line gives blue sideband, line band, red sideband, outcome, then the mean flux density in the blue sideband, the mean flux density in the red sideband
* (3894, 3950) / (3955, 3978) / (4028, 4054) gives 5.6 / 4.55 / 5.15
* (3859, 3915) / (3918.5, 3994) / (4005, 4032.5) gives 9.2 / 4.36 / 5.16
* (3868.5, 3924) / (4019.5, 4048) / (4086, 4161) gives -4.6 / 4.35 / 4.67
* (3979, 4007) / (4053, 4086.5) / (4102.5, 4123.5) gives -2.2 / 4.86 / 4.54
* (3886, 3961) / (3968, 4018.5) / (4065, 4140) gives -1.5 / 4.37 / 4.66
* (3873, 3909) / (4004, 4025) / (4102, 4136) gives -4.2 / 3.97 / 4.61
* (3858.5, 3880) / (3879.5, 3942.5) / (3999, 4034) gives 7.9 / 4.65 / 5.16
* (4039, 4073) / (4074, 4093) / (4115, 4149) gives 0.9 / 5.08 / 4.83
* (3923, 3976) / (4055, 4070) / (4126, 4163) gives -2.3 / 3.97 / 4.91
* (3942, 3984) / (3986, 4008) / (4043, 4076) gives -2.9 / 4.08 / 5.01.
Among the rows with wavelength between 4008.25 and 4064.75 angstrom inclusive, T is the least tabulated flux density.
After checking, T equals 4.168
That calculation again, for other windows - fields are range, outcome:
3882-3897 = 2.495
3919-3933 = 2.927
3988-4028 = 4.499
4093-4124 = 3.438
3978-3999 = 4.014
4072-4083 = 4.569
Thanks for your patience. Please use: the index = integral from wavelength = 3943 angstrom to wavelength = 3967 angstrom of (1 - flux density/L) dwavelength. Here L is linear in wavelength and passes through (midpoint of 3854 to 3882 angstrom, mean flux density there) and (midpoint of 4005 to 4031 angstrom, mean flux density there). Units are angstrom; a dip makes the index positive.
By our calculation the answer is 2.86 angstrom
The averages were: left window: 4.61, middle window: 4.33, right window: 5.15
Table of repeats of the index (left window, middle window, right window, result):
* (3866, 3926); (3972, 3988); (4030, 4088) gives 2.1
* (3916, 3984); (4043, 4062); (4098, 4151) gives -2.5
